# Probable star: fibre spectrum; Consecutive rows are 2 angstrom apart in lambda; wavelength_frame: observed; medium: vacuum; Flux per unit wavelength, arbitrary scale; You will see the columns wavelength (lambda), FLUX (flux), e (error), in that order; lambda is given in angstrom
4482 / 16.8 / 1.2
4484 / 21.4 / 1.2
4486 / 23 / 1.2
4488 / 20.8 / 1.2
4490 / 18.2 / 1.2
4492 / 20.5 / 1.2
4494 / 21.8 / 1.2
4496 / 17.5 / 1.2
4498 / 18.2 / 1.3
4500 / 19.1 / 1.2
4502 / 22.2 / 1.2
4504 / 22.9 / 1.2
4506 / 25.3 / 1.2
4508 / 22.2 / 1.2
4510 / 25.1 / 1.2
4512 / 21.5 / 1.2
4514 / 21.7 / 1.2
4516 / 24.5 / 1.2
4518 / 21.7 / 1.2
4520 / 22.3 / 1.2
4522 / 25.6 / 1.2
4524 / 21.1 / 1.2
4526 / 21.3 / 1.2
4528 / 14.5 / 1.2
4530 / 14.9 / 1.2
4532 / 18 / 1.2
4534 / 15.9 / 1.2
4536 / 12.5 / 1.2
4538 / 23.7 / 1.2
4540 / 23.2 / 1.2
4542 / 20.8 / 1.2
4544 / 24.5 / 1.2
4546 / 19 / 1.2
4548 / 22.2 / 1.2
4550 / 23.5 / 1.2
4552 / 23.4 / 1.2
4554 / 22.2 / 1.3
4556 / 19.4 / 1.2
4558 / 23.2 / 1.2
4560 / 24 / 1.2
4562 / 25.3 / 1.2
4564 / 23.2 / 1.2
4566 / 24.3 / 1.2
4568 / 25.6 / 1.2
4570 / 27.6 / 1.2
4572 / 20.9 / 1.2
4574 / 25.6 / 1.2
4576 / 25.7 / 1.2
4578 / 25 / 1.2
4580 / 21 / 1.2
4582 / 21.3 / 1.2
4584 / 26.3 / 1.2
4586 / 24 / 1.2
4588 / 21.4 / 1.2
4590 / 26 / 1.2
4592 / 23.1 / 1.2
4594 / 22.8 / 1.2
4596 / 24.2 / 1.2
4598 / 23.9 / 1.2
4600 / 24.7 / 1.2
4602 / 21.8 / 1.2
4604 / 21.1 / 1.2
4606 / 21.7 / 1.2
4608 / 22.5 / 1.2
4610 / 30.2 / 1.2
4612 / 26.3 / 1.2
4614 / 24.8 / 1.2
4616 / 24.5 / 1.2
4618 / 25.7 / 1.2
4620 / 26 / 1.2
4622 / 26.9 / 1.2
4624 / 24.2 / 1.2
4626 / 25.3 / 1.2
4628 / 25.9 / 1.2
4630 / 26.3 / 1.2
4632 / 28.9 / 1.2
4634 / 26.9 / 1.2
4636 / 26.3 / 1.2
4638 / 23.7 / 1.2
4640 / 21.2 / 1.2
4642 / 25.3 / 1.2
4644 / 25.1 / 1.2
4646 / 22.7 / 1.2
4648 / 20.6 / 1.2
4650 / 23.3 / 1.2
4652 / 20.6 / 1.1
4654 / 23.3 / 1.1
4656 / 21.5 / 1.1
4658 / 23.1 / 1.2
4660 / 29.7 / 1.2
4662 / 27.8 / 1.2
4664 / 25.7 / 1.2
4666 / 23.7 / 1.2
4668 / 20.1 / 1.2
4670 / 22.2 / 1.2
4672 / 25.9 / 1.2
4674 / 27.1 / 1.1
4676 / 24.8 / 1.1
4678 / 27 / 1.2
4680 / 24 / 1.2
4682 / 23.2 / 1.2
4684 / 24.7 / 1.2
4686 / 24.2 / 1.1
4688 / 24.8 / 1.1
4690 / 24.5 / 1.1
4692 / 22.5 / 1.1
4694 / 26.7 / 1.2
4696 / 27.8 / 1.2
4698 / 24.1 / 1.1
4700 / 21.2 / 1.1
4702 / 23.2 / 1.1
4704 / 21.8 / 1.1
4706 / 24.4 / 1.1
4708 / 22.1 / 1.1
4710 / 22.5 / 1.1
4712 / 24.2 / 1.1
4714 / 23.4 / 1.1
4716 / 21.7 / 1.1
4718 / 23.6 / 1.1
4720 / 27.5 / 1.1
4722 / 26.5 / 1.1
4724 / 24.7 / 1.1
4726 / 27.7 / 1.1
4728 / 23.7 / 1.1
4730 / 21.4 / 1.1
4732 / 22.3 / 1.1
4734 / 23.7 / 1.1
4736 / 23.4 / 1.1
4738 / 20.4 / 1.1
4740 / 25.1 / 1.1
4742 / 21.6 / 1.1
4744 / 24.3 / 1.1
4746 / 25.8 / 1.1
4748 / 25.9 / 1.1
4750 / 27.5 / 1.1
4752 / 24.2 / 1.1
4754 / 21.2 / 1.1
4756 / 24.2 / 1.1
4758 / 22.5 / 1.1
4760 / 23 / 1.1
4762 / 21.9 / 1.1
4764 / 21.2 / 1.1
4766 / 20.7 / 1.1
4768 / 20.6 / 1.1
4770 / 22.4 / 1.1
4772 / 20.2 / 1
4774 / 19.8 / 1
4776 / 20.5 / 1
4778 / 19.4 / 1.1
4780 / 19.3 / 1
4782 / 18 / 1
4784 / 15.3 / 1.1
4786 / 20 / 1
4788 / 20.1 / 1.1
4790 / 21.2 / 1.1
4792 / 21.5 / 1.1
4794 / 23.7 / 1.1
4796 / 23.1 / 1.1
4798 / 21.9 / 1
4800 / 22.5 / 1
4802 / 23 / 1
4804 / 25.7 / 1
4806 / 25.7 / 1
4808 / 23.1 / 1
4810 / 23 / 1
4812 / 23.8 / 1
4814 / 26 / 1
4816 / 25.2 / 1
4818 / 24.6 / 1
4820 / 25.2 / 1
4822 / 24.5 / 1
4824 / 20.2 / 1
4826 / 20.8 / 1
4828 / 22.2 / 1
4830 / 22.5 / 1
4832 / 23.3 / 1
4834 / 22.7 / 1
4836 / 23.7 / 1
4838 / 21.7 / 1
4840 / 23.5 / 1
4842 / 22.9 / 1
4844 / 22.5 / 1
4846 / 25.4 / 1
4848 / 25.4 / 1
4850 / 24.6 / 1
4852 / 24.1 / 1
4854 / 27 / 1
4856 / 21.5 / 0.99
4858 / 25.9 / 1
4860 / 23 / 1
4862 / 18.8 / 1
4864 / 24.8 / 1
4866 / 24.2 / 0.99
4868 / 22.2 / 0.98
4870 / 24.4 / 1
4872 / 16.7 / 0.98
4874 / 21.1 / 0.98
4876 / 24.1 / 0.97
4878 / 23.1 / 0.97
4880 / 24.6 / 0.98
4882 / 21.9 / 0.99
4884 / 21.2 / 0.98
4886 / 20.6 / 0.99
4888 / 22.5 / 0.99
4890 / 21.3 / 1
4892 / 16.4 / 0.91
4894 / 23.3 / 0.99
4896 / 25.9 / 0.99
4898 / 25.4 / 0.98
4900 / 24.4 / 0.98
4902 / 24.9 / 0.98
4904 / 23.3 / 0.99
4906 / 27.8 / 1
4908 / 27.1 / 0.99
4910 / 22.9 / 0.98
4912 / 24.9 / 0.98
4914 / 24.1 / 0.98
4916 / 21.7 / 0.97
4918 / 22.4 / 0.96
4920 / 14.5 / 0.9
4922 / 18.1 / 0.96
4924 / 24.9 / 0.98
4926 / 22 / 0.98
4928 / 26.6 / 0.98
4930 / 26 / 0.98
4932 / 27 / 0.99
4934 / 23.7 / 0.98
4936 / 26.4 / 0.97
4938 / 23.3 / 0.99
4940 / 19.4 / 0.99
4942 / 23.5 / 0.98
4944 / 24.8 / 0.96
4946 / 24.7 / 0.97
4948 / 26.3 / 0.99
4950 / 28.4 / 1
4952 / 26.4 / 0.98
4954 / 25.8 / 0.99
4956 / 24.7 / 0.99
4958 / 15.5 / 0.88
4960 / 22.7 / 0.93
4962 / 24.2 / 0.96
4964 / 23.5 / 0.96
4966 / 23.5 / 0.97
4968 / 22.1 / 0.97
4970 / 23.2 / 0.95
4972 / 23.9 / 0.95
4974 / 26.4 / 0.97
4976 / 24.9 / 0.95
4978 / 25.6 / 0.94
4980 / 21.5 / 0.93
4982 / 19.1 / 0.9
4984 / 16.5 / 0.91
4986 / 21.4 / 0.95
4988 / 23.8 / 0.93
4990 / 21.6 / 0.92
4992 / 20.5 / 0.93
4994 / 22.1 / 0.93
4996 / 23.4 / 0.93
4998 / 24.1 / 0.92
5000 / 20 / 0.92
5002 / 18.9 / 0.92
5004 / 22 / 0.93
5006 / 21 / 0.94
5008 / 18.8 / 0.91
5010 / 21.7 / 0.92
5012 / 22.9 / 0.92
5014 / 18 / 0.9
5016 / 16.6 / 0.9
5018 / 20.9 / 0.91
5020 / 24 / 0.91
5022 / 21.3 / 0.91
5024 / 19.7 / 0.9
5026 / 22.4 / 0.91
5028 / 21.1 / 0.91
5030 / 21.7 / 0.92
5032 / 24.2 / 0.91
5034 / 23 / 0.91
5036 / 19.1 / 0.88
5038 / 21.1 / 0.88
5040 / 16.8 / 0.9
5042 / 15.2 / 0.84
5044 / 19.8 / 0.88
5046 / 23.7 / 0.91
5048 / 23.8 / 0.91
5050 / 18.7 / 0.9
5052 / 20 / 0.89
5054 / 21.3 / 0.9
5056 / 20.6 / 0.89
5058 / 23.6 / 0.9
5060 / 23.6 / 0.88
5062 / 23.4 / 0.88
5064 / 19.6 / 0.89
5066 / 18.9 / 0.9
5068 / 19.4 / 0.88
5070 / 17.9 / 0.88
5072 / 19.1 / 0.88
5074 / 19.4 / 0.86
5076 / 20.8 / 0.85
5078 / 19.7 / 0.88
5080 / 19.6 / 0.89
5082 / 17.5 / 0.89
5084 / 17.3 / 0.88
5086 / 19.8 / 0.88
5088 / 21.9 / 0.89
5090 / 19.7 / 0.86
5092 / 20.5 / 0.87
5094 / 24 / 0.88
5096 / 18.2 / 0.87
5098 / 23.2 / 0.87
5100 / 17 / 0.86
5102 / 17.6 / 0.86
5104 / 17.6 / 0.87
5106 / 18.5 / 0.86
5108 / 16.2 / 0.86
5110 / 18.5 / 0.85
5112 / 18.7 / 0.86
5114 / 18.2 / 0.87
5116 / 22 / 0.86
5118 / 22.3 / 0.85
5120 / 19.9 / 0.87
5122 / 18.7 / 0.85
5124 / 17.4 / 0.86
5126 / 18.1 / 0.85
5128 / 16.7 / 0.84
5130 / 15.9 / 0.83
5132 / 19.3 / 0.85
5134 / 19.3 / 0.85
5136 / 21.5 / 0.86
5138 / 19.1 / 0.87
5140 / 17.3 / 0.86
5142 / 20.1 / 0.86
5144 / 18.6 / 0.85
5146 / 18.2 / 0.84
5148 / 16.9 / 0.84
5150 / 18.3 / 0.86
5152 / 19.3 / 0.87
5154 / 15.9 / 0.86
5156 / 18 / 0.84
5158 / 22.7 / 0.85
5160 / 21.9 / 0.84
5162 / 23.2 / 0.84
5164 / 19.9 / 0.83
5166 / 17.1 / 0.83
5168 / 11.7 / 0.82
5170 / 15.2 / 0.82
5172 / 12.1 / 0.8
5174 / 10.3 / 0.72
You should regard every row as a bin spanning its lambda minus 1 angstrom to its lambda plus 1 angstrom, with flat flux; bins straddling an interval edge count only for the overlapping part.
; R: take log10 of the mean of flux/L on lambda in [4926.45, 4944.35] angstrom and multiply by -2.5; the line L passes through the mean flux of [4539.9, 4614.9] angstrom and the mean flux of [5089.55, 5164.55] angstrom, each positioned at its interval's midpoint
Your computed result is -0.18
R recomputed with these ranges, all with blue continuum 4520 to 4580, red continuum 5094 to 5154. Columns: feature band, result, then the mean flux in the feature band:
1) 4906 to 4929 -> -0.15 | 22.9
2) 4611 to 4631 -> -0.19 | 25.6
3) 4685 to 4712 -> -0.13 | 23.8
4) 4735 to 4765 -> -0.13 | 23.5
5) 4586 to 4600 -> -0.10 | 23.7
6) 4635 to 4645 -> -0.14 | 24.3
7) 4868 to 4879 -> -0.09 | 21.9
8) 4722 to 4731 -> -0.17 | 24.6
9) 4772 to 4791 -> 0.07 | 19.3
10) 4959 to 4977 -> -0.21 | 23.8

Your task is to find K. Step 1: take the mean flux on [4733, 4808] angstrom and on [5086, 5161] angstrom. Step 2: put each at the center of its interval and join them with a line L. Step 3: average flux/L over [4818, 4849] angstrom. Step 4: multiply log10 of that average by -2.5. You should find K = -0.073 mag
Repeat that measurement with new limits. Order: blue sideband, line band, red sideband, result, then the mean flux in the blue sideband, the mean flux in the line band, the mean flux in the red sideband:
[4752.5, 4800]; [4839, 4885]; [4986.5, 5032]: -0.10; 21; 23.2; 21.3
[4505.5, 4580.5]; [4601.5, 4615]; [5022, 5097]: -0.11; 22.1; 24.1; 20.4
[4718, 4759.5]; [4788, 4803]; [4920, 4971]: 0.08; 24.2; 22.3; 23.7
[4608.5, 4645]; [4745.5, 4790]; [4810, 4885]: 0.13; 25.7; 21.5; 23.2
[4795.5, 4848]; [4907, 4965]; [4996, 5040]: -0.08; 23.5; 23.6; 21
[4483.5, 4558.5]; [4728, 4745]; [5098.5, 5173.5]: -0.14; 21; 22.8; 18.3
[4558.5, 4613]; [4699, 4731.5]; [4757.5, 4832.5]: -0.04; 24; 23.7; 22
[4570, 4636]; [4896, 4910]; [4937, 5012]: -0.10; 24.6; 25.3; 22.7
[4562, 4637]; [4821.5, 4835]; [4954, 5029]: 0.04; 24.7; 22.2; 21.8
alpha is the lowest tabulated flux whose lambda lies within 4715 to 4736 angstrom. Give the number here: 21.4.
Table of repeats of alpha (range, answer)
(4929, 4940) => 19.4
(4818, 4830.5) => 20.2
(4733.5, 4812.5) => 15.3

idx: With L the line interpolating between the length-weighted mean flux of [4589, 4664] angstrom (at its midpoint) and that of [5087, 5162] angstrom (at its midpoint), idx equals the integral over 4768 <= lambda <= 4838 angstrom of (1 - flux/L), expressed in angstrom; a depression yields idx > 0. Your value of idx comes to 1.49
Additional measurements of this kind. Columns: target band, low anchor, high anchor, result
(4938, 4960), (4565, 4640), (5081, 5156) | -3.3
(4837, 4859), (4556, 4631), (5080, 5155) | -2.4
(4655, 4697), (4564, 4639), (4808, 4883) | -1.0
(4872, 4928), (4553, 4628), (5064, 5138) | -4.2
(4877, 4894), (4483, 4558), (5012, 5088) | -0.8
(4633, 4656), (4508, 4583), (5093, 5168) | -2.1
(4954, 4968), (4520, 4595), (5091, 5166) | -1.8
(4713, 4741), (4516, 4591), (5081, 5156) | -3.6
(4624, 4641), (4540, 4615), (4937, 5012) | -1.5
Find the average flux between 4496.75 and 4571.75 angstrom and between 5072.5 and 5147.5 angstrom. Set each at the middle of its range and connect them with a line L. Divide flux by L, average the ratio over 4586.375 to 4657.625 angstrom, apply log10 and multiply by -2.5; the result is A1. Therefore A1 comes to -0.14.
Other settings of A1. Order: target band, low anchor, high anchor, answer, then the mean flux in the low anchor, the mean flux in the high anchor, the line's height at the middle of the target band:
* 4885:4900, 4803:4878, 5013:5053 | 0.014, 23.4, 20.6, 22.6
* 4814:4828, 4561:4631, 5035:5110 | -0.060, 24.4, 19.8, 22.3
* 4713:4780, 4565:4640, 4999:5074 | 0.012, 24.6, 20.6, 23.3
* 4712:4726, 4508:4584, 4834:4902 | -0.100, 22.1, 23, 22.6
